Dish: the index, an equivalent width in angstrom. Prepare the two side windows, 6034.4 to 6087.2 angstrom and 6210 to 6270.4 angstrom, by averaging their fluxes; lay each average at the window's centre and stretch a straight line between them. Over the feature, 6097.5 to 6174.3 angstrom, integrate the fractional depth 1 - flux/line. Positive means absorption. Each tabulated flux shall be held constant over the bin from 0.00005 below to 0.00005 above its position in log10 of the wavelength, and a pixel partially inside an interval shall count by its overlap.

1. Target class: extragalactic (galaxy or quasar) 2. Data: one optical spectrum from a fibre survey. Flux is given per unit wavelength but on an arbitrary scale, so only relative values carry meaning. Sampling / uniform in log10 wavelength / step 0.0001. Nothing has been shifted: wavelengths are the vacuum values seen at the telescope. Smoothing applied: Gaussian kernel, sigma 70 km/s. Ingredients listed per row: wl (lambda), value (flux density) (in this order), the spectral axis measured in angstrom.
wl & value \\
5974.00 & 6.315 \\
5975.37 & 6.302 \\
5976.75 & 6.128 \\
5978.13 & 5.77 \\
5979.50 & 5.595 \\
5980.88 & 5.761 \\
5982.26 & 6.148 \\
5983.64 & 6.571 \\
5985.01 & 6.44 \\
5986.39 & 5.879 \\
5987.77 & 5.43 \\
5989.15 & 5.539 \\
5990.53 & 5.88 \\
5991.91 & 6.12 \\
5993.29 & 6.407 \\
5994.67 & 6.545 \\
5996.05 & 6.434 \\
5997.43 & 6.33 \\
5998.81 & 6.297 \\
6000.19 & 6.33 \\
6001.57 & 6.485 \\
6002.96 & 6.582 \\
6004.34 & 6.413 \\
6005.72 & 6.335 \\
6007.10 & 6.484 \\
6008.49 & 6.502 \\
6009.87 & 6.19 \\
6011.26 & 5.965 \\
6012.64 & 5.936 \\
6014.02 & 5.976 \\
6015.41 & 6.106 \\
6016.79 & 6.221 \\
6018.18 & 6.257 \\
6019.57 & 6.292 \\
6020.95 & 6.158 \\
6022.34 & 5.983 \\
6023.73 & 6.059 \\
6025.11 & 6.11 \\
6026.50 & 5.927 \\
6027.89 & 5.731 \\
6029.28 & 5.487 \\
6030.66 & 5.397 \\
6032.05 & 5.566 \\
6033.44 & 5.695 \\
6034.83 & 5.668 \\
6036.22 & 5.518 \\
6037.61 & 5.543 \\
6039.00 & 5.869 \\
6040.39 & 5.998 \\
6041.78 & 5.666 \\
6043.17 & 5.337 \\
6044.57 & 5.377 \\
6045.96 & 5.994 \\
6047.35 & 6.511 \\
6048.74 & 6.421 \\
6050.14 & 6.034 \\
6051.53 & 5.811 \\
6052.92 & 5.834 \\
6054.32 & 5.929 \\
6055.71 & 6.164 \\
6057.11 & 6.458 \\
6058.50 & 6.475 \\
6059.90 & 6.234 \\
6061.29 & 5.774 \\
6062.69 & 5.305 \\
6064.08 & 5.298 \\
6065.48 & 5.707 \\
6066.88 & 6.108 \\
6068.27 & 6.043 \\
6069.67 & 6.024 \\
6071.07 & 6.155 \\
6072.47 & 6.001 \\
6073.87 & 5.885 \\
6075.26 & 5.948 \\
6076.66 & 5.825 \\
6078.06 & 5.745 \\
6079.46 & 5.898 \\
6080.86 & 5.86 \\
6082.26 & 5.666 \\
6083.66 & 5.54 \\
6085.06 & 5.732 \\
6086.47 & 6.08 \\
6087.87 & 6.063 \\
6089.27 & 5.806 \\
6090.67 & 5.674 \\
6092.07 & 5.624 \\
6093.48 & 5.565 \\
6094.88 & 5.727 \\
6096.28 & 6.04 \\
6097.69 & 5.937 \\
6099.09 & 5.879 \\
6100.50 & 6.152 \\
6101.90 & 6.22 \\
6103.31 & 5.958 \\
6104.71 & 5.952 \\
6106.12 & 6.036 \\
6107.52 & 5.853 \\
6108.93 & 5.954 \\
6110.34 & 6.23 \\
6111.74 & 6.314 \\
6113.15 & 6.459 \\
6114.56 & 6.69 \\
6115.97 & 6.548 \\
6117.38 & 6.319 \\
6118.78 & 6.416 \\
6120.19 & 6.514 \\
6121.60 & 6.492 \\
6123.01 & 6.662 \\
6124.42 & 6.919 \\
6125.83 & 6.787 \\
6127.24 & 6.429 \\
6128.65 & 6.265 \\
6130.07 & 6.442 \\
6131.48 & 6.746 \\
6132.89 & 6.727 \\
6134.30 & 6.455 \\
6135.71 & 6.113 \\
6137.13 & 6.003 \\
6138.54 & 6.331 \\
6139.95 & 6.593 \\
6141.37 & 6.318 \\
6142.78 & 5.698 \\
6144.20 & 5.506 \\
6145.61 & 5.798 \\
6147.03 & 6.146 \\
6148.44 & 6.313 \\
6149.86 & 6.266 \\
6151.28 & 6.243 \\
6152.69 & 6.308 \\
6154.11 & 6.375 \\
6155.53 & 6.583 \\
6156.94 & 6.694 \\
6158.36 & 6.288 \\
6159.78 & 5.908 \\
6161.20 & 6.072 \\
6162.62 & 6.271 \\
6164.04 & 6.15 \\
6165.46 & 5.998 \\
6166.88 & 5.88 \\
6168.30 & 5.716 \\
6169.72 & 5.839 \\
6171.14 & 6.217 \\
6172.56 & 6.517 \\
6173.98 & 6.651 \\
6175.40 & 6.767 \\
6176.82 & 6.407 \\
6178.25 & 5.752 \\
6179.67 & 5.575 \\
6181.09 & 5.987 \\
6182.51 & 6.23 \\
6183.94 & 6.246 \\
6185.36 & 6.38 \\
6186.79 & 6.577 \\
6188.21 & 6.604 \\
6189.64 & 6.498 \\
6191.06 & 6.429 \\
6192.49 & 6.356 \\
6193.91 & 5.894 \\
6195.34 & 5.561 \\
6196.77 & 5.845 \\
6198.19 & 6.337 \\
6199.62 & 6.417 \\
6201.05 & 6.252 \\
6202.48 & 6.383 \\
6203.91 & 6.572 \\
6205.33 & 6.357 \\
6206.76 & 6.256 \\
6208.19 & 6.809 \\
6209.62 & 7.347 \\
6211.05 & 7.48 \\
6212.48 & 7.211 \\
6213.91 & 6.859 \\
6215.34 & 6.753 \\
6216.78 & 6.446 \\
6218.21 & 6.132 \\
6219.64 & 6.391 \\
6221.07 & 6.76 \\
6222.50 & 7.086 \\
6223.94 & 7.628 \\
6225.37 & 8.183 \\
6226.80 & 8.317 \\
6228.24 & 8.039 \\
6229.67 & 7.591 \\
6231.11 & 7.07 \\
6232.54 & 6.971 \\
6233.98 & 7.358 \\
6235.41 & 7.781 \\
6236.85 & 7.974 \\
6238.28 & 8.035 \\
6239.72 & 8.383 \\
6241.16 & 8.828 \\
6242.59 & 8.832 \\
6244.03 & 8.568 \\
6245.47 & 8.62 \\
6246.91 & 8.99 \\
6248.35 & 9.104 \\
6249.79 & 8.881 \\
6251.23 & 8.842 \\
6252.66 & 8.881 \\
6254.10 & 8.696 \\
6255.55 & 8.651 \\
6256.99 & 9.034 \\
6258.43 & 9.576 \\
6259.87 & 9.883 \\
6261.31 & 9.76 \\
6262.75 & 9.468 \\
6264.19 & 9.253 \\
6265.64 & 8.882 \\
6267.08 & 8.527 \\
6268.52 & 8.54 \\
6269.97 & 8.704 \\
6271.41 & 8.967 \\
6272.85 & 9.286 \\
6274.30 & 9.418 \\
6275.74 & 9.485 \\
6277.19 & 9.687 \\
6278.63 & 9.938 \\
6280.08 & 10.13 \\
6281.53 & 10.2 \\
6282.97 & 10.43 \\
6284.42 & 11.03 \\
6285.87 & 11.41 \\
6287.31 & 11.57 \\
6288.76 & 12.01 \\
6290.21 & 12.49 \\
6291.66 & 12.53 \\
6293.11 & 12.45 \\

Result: 6.4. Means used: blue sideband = 5.88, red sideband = 8.16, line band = 6.26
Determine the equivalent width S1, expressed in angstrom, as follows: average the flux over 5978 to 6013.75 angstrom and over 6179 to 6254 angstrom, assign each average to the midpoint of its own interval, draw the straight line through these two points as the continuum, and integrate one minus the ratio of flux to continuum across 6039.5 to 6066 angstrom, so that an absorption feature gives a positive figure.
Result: 2.1 angstrom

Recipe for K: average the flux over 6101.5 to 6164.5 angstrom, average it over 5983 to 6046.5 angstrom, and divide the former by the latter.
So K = 1.05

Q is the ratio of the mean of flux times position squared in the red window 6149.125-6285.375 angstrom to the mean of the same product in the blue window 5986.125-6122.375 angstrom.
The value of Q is 1.32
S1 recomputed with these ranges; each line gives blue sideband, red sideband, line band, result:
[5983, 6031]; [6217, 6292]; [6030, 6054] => 2.8 angstrom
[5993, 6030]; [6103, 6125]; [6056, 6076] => 1.0 angstrom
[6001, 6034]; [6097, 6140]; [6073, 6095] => 1.6 angstrom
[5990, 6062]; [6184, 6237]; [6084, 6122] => 1.8 angstrom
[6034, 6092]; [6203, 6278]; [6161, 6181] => 3.1 angstrom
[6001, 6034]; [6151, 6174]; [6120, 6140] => -1.0 angstrom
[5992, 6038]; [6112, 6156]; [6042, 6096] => 2.9 angstrom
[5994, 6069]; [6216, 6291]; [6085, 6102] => 2.3 angstrom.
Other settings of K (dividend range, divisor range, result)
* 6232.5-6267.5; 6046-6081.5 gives 1.46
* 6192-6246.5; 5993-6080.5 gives 1.19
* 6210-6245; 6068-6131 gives 1.24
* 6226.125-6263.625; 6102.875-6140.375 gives 1.34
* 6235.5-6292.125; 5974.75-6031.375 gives 1.55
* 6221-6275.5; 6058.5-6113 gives 1.45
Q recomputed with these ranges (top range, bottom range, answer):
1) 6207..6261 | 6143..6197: 1.31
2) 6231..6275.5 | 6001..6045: 1.58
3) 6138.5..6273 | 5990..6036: 1.25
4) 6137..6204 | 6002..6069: 1.09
